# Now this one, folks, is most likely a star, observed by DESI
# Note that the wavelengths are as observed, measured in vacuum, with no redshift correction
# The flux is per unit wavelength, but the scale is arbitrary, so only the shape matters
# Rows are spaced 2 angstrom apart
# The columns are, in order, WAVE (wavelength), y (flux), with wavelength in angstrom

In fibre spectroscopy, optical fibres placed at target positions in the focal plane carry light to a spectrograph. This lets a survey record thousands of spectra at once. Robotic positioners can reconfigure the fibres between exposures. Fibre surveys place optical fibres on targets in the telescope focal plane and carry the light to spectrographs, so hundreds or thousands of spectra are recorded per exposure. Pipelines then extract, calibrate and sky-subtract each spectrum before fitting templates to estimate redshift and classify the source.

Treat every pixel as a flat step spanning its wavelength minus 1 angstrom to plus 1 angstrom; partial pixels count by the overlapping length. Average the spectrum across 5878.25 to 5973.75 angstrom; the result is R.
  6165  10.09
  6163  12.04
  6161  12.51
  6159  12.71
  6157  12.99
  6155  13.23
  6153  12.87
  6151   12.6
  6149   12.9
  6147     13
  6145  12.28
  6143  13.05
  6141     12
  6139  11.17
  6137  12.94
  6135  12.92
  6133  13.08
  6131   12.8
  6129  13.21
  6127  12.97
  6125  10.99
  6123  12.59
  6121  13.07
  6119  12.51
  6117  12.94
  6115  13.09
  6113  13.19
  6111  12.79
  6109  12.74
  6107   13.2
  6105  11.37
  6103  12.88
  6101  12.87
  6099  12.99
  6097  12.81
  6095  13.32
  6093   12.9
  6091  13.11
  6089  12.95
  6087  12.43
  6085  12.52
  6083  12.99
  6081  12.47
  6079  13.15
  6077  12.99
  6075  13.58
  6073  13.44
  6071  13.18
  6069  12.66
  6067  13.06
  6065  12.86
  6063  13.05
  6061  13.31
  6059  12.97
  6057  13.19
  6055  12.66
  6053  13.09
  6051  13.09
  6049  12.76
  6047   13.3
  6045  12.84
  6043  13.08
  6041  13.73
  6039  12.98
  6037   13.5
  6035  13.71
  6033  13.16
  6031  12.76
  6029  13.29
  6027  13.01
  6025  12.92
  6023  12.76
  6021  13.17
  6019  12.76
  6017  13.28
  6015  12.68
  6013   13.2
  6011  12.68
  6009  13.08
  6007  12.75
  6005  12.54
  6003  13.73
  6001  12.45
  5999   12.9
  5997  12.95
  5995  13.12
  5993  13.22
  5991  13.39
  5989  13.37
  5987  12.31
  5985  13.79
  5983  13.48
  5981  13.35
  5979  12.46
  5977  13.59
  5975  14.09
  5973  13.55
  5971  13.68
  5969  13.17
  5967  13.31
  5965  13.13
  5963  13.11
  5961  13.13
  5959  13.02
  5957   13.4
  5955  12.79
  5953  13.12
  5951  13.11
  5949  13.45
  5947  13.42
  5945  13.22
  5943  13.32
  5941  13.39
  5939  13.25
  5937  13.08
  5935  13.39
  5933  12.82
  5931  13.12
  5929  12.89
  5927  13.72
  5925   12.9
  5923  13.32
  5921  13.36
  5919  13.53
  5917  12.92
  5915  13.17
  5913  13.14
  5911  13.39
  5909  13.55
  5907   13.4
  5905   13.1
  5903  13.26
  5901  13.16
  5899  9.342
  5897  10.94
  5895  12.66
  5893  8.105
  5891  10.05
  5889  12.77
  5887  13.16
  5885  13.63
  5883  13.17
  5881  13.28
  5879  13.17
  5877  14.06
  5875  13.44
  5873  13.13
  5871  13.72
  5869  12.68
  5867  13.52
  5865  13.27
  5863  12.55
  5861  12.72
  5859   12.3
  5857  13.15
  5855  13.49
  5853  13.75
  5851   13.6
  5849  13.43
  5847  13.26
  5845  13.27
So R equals 12.9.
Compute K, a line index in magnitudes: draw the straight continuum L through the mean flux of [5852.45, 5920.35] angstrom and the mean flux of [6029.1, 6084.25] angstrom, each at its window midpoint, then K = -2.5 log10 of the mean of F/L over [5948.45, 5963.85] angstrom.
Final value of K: -0.02 mag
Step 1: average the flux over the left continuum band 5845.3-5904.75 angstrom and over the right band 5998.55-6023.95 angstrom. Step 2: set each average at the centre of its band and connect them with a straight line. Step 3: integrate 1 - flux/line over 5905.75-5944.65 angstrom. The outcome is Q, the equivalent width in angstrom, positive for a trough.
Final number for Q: -1.4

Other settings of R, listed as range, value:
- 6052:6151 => 12.8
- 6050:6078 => 13.1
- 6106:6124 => 12.9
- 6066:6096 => 13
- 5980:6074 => 13.1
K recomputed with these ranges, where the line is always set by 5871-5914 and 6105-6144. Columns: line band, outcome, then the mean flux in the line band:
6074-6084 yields -0.03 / 13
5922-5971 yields -0.05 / 13.2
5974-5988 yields -0.06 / 13.3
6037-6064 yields -0.04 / 13.1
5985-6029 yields -0.03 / 13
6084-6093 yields -0.01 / 12.8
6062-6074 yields -0.03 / 13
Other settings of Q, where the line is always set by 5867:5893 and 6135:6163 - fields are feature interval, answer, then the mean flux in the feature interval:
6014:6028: -0.2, 12.9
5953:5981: -1.1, 13.3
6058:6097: -0.9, 13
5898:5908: 0.3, 12.5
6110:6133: -0.2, 12.8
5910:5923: -0.4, 13.3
